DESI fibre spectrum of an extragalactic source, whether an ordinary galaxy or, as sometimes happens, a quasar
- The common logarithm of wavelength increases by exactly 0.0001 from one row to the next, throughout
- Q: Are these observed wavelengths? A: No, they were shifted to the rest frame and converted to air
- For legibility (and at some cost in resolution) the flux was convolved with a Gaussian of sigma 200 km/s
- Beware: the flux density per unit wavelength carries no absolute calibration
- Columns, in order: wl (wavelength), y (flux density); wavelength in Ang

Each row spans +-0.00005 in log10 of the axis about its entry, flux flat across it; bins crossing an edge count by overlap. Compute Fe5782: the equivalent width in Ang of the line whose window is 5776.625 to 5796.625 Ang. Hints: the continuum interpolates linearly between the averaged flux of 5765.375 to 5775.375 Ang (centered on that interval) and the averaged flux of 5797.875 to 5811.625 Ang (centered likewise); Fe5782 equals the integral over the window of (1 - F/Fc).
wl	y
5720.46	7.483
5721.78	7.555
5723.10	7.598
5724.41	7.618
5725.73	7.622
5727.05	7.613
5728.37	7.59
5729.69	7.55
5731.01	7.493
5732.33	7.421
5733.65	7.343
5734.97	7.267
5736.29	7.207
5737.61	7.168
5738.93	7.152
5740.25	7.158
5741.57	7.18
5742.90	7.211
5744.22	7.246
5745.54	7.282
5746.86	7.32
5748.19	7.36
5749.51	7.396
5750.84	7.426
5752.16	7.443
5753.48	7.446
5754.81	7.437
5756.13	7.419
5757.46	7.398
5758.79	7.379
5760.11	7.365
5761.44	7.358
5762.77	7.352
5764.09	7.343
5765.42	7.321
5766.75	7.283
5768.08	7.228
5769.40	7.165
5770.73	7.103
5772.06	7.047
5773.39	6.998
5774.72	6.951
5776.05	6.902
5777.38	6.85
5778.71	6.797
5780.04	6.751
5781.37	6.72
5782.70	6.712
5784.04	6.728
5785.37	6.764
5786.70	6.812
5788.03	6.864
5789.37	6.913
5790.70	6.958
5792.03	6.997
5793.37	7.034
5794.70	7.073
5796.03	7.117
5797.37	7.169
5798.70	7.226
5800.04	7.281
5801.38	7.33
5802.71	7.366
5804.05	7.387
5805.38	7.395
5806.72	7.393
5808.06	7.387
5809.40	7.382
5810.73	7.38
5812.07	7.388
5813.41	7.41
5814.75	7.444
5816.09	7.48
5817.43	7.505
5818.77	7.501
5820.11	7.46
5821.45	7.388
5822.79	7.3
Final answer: 1.0 Ang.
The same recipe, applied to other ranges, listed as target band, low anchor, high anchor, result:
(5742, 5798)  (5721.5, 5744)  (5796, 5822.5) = 1.9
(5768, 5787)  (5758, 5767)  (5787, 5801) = 0.8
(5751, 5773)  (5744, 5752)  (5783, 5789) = -0.5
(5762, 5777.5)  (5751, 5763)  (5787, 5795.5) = 0.2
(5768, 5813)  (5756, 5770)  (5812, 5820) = 1.9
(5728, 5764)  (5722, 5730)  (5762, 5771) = 0.4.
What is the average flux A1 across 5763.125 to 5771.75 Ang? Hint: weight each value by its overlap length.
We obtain 7.24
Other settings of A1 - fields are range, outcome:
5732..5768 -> 7.32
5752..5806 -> 7.12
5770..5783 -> 6.89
